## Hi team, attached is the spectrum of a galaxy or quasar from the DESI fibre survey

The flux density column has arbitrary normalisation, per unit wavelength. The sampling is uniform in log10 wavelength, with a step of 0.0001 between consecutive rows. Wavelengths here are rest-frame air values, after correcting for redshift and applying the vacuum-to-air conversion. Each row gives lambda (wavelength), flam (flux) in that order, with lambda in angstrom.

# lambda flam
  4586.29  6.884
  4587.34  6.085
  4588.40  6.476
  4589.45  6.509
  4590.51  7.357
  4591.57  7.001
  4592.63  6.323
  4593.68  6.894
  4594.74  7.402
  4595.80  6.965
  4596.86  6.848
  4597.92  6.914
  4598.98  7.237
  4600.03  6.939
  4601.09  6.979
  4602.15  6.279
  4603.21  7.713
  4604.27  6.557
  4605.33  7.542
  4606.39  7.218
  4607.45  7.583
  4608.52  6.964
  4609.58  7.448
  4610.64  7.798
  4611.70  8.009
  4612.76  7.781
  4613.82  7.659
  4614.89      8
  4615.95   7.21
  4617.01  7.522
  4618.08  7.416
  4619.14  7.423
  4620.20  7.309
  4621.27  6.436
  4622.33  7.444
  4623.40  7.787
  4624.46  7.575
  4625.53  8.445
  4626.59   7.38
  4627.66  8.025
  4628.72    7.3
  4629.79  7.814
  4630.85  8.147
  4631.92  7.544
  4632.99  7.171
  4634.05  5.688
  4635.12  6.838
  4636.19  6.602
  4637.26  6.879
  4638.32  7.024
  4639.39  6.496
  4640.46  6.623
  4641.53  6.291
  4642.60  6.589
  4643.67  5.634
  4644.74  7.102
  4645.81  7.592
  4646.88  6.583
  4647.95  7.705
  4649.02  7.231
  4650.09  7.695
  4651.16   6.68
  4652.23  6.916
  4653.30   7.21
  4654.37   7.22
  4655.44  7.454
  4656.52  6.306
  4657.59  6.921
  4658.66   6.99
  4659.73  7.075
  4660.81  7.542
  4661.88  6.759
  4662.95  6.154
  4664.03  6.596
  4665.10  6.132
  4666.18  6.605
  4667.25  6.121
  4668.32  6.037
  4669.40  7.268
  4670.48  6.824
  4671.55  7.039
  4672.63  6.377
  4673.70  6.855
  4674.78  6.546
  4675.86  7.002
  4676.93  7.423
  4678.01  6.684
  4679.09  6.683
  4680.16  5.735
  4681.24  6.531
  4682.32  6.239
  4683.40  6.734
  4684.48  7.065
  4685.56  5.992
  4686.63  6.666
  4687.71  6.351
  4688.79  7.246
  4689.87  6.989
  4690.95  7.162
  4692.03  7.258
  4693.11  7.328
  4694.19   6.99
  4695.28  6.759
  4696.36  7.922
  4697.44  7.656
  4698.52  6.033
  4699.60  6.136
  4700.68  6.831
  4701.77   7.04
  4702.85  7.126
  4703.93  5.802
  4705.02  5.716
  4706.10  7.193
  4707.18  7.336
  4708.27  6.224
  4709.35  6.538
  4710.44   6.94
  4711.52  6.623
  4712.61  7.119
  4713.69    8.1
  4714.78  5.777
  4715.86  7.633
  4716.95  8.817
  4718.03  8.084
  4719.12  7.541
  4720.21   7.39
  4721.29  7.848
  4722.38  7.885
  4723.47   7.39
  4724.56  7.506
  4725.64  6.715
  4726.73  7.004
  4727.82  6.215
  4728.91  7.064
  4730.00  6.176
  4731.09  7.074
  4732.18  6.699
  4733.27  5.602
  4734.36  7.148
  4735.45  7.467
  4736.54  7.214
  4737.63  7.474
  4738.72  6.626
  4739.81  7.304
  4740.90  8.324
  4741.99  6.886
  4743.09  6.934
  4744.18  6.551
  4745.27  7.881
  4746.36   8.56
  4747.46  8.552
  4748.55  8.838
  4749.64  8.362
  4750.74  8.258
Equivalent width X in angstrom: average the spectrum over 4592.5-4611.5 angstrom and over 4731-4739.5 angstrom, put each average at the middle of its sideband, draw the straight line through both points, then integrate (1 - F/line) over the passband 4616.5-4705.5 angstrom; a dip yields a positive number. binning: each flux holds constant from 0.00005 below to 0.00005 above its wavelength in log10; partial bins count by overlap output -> 1.5 angstrom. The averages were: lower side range 7.12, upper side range 6.92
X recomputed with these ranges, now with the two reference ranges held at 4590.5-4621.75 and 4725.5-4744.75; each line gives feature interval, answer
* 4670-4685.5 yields 0.84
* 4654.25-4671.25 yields 0.83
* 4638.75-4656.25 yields 0.48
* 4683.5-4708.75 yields 0.70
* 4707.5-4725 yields -0.94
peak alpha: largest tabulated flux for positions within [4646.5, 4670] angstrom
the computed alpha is 7.705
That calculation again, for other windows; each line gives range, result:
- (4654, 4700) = 7.922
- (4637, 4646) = 7.592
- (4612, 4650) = 8.445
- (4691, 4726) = 8.817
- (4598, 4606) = 7.713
